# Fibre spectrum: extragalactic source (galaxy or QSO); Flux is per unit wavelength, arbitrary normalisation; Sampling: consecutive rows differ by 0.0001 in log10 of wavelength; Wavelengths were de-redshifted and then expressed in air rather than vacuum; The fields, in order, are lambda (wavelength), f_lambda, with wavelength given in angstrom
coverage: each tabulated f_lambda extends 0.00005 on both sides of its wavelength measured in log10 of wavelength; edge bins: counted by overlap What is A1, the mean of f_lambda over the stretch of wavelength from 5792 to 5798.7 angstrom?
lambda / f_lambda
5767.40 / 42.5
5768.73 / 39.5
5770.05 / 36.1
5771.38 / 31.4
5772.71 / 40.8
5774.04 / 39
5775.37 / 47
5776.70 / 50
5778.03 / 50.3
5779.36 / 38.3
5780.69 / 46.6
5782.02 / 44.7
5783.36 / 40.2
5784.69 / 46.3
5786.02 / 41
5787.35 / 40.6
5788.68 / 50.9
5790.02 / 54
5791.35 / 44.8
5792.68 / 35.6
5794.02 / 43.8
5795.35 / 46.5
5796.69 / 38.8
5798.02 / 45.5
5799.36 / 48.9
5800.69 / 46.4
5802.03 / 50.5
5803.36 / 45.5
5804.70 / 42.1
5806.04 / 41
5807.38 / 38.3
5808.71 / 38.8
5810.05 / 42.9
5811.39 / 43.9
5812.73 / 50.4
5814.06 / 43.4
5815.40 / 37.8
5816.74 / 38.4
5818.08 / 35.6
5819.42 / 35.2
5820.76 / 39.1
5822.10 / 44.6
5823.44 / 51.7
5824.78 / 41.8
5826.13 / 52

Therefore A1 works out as 42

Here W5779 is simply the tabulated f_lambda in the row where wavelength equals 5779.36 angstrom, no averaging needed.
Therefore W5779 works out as 38.3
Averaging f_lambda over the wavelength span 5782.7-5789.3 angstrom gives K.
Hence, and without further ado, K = 43.8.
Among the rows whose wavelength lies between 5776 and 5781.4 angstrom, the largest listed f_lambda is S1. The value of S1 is 50.3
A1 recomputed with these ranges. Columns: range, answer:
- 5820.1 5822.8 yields 42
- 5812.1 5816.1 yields 43.8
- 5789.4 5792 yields 49.4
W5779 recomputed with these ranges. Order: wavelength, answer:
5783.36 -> 40.2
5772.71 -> 40.8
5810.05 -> 42.9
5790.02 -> 54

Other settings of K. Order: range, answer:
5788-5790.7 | 52.3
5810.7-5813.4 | 47.2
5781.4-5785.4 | 43.6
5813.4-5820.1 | 38.1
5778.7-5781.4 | 42.5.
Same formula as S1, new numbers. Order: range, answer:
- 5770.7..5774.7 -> 40.8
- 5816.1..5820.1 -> 38.4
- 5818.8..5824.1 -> 51.7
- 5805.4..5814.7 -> 50.4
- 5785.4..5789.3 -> 50.9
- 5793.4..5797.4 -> 46.5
